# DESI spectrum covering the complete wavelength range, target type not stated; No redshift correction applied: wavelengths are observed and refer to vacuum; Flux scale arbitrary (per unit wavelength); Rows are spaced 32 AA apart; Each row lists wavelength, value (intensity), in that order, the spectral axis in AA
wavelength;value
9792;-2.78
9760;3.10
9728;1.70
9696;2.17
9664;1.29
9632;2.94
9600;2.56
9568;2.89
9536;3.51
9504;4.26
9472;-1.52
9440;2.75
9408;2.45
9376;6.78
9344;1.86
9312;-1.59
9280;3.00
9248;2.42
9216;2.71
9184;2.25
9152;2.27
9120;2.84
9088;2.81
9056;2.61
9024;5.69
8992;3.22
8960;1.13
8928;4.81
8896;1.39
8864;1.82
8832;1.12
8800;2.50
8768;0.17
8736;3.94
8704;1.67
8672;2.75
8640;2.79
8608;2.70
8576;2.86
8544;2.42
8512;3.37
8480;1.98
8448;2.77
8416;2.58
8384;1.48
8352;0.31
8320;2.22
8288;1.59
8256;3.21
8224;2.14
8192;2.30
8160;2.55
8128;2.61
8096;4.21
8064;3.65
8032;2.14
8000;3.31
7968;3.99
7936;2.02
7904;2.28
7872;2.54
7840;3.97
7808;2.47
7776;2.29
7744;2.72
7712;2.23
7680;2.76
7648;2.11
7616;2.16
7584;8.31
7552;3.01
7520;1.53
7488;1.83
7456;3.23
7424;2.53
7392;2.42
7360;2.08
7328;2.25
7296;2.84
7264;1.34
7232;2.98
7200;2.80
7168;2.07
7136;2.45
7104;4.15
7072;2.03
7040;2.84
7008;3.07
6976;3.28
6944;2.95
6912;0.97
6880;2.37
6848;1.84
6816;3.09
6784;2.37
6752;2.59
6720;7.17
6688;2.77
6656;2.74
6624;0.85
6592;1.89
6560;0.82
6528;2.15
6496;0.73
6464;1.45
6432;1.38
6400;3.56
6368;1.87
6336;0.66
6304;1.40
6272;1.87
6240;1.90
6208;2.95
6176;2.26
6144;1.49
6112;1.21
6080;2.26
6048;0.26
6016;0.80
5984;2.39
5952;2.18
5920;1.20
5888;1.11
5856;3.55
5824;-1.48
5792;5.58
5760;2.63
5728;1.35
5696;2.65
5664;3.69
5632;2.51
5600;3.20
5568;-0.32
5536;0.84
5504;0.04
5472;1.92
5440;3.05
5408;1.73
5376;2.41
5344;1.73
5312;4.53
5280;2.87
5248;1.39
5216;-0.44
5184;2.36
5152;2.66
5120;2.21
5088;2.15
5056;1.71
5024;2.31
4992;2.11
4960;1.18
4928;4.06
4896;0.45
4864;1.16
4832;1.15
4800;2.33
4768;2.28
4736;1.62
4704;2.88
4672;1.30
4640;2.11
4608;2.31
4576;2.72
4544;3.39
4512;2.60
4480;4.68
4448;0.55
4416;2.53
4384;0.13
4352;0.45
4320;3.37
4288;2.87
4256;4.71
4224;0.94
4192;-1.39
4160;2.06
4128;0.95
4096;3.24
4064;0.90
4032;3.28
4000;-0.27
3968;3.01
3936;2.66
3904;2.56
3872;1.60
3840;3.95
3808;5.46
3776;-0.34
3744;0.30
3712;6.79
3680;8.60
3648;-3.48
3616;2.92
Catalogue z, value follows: 0.799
